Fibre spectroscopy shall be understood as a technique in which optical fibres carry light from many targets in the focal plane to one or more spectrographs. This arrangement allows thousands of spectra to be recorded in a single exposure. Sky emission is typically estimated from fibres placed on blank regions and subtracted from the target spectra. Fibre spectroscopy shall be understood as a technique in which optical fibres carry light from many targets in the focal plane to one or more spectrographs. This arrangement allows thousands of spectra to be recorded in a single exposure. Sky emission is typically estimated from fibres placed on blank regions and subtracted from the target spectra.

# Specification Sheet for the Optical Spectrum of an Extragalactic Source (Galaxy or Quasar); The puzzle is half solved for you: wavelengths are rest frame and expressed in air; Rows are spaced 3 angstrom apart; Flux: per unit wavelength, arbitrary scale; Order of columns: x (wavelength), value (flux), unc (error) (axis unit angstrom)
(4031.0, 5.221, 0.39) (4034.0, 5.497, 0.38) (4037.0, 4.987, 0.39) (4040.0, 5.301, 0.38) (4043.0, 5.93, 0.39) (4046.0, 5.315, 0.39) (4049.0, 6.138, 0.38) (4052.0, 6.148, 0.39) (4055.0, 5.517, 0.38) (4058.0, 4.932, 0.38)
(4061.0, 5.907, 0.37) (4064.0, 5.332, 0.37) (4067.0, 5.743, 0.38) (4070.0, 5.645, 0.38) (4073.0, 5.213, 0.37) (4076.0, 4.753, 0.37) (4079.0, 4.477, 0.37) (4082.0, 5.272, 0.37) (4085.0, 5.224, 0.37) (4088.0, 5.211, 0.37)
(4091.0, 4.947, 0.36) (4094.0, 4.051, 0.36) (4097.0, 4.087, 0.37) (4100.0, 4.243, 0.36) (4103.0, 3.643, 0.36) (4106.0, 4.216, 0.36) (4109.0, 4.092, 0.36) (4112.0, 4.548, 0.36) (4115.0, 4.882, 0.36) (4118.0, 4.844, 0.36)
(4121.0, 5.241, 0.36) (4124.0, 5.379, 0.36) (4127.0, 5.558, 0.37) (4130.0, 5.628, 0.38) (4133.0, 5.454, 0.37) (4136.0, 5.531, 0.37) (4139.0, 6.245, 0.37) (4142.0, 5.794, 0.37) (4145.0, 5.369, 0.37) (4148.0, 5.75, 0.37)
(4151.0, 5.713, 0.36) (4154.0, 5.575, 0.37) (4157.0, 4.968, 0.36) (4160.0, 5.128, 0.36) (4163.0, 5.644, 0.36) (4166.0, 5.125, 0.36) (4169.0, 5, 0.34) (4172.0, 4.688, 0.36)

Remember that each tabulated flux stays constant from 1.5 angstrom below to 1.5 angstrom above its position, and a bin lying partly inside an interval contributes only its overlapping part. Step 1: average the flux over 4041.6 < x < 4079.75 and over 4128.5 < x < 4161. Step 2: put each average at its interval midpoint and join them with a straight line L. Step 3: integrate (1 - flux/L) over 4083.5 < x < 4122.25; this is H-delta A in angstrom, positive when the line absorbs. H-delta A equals 6.8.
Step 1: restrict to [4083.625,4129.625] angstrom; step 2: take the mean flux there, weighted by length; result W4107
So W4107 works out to 4.7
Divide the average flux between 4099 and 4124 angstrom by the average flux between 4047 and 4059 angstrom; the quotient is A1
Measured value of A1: 0.8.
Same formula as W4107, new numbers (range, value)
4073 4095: 4.89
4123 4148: 5.63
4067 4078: 5.24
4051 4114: 4.9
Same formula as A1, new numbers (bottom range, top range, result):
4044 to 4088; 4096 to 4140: 0.91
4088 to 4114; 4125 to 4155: 1.32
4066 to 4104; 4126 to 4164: 1.16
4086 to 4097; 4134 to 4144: 1.24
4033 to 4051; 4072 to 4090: 0.90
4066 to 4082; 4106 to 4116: 0.86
